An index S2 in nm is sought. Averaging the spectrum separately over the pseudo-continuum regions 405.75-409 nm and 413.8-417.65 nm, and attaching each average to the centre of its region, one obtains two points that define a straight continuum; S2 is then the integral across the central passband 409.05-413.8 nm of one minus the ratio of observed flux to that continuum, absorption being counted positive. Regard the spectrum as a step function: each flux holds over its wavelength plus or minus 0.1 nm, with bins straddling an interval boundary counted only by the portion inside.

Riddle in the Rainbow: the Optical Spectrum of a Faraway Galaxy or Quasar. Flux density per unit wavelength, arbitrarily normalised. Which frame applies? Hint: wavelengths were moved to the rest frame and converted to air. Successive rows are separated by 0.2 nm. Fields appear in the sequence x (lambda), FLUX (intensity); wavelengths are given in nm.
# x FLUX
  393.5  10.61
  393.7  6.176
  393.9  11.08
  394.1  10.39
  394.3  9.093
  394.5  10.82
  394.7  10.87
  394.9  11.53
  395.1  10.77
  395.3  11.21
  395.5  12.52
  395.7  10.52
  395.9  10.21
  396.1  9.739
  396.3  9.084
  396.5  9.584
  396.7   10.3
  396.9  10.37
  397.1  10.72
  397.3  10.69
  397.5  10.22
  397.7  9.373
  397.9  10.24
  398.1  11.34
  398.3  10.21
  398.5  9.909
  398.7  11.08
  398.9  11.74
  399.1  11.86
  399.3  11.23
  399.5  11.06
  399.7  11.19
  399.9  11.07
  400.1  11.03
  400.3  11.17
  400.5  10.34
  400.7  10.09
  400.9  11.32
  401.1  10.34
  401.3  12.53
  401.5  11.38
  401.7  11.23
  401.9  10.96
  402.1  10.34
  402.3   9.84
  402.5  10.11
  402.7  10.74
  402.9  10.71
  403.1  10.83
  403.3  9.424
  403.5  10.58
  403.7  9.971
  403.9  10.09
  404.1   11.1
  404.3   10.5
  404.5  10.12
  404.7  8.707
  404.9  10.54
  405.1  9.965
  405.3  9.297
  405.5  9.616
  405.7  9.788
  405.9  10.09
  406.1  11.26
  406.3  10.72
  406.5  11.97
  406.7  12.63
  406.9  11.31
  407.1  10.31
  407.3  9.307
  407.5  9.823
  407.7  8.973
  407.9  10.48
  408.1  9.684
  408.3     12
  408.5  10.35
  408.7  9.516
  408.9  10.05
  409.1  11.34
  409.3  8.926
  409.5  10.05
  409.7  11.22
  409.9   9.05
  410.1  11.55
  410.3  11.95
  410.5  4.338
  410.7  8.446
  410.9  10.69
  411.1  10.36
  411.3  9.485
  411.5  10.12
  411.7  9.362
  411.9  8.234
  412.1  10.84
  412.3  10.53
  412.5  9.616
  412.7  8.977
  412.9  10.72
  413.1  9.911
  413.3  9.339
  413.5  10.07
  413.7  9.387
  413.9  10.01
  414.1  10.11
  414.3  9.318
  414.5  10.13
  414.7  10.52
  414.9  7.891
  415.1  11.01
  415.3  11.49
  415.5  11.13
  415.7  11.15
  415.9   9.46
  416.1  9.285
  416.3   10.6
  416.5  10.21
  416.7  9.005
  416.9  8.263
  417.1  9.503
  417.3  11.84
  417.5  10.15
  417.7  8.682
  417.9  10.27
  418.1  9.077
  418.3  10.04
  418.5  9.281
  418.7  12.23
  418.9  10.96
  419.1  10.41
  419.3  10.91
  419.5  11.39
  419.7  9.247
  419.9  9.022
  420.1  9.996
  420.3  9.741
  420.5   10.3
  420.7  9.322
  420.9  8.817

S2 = 0.25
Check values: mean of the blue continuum 10.5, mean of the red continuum 10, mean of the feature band 9.75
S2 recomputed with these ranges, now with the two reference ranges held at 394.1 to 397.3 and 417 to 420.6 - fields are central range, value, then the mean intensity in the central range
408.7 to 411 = 0.12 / 9.77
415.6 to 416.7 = 0.02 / 10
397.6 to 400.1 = -0.10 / 10.9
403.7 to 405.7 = 0.07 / 9.98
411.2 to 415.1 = 0.19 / 9.75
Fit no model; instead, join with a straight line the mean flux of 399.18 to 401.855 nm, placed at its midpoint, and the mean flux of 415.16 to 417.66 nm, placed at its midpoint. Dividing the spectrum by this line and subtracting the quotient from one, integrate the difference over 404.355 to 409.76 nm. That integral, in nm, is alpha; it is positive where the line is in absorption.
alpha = 0.20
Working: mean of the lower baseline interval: 11.1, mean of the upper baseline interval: 10.2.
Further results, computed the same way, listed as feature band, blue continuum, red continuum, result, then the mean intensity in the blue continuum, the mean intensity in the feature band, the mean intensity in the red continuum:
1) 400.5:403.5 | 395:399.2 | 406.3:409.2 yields -0.04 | 10.6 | 10.7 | 10.6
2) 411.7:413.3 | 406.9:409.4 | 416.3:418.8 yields 0.04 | 10.1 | 9.77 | 9.91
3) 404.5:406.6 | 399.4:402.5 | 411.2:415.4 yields 0.06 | 10.9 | 10.2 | 9.86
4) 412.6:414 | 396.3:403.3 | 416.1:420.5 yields 0.06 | 10.7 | 9.77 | 10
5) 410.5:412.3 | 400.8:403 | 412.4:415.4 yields 0.12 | 10.9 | 9.44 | 9.9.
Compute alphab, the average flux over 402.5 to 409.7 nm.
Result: 10.3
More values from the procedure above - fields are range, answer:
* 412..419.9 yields 10.1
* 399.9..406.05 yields 10.4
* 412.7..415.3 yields 9.9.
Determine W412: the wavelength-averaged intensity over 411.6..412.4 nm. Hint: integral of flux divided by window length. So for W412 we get 9.74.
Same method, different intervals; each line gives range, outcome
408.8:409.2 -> 10.7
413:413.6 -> 9.77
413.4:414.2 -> 9.89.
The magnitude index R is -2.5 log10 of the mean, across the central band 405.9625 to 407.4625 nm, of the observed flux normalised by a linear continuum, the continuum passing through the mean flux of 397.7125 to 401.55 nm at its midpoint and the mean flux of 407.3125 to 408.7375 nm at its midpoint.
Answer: -0.078 mag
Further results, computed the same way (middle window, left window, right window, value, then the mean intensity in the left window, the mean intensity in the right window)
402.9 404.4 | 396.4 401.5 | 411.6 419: 0.02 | 10.8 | 9.96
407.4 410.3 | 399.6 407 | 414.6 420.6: 0.01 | 10.6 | 10.1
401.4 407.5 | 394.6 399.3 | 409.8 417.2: -0.02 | 10.6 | 9.79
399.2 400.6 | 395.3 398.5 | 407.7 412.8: -0.08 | 10.4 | 9.87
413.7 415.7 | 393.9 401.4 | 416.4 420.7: -0.01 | 10.7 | 10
